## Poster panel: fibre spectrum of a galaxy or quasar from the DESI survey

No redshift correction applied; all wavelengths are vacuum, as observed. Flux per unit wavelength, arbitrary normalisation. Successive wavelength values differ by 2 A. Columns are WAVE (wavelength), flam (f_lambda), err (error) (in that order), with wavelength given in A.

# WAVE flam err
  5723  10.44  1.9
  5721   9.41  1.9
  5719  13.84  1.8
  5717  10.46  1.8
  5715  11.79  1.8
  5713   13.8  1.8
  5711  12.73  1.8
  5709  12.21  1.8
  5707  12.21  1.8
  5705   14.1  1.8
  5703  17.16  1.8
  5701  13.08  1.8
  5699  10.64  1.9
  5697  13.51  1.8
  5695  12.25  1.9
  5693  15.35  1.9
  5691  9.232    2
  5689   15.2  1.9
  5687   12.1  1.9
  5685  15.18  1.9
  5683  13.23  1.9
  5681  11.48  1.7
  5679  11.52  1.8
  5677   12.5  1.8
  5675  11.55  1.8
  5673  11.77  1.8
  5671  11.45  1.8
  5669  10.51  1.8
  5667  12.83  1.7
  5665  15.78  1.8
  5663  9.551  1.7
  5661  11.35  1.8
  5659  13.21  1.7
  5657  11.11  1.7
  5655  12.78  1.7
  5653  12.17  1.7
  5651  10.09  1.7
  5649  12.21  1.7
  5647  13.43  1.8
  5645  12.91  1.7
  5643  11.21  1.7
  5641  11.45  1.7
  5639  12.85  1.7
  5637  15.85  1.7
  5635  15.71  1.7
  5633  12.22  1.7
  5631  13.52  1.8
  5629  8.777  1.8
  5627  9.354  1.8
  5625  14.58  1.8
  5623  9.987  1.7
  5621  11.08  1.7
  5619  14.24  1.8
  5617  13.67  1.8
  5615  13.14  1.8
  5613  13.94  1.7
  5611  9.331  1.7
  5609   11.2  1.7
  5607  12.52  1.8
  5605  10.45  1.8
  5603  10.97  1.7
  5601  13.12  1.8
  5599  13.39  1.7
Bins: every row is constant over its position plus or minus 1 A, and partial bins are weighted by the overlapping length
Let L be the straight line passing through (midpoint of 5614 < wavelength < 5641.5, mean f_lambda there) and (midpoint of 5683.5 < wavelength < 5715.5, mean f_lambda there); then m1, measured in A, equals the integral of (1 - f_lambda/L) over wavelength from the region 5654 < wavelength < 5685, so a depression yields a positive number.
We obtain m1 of 1.93 A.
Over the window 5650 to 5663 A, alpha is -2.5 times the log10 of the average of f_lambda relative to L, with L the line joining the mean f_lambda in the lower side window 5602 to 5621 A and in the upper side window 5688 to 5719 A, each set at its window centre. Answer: 0.08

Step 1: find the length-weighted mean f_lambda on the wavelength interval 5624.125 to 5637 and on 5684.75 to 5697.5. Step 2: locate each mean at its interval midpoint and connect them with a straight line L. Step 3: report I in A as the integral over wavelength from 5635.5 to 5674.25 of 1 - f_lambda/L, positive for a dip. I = 1.63 A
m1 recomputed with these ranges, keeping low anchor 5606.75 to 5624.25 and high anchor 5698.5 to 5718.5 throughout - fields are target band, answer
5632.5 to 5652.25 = -0.7 A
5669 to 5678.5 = 0.7 A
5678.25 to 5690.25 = -0.3 A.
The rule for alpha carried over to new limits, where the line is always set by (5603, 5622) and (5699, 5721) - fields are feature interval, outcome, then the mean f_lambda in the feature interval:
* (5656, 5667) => 0.02 mag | 12.3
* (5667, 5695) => 0.02 mag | 12.4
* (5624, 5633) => 0.05 mag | 11.6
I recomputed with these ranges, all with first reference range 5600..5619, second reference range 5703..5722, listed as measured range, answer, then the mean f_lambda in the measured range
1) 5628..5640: -0.9 A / 13.2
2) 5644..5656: 0.0 A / 12.3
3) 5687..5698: -0.5 A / 13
